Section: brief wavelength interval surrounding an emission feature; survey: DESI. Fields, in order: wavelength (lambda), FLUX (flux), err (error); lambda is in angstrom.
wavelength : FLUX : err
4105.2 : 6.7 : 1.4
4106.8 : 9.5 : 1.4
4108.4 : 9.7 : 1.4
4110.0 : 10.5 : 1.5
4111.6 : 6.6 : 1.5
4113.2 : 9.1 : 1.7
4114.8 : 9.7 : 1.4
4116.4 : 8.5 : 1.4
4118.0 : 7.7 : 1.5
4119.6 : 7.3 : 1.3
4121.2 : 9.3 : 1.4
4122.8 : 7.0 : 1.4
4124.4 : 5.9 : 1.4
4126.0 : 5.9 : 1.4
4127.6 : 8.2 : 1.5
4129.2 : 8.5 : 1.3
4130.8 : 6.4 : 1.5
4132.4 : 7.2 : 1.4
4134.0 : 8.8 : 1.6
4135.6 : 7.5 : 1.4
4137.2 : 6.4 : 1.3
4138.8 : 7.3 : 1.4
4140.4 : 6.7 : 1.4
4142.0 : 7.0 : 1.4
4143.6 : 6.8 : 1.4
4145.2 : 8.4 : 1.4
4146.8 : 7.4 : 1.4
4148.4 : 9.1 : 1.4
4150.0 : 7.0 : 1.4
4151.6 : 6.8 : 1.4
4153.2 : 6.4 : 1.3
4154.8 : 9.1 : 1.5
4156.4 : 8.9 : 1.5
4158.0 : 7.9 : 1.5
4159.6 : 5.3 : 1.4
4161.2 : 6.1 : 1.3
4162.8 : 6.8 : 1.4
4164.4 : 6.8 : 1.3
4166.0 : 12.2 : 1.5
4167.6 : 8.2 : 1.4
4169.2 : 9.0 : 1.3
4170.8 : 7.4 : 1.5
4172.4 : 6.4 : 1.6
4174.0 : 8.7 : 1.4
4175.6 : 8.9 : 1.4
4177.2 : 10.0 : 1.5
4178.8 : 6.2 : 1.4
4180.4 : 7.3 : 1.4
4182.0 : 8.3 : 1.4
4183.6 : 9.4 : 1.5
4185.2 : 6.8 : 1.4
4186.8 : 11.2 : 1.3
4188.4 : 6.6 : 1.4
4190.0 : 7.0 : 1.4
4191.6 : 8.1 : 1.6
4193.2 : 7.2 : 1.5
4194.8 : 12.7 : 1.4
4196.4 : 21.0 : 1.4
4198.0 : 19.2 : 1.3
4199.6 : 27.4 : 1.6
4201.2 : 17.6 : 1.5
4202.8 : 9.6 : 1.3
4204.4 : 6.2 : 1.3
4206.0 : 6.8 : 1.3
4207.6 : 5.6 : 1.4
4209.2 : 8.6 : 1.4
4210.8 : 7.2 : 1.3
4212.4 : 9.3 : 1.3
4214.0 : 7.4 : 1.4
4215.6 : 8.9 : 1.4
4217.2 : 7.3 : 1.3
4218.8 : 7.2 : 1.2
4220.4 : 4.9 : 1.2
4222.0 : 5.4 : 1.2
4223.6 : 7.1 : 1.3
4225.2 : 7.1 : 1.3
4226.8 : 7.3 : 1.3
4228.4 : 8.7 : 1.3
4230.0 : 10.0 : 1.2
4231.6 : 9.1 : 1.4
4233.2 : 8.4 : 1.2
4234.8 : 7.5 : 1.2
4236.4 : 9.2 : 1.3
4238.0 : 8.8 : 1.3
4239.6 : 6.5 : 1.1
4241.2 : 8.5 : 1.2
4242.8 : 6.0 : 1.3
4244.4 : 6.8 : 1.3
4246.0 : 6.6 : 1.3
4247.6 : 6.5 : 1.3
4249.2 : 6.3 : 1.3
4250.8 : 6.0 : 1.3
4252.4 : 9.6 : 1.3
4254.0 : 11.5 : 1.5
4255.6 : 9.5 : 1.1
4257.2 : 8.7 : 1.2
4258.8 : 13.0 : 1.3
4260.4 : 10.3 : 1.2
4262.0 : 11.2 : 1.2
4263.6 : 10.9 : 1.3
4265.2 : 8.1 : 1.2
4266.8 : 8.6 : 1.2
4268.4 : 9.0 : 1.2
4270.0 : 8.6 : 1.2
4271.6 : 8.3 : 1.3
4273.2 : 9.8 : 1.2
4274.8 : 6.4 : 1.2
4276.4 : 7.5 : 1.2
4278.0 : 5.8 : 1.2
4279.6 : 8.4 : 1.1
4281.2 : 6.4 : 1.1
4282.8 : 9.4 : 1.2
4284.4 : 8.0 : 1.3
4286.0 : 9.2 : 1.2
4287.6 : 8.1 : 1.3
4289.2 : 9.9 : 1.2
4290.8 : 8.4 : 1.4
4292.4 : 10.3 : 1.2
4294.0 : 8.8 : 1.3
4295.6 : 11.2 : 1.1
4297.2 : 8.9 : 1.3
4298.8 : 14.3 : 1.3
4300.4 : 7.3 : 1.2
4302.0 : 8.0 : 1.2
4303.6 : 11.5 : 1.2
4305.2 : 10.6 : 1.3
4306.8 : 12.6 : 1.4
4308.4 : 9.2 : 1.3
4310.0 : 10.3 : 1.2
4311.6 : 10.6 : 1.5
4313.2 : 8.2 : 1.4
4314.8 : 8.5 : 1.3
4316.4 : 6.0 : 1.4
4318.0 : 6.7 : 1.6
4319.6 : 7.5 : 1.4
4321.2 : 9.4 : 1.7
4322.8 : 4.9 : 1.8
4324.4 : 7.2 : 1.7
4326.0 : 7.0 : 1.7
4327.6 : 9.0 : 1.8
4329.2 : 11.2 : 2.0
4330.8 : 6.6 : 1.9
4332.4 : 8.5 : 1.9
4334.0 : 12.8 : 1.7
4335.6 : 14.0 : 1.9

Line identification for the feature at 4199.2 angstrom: [O II]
